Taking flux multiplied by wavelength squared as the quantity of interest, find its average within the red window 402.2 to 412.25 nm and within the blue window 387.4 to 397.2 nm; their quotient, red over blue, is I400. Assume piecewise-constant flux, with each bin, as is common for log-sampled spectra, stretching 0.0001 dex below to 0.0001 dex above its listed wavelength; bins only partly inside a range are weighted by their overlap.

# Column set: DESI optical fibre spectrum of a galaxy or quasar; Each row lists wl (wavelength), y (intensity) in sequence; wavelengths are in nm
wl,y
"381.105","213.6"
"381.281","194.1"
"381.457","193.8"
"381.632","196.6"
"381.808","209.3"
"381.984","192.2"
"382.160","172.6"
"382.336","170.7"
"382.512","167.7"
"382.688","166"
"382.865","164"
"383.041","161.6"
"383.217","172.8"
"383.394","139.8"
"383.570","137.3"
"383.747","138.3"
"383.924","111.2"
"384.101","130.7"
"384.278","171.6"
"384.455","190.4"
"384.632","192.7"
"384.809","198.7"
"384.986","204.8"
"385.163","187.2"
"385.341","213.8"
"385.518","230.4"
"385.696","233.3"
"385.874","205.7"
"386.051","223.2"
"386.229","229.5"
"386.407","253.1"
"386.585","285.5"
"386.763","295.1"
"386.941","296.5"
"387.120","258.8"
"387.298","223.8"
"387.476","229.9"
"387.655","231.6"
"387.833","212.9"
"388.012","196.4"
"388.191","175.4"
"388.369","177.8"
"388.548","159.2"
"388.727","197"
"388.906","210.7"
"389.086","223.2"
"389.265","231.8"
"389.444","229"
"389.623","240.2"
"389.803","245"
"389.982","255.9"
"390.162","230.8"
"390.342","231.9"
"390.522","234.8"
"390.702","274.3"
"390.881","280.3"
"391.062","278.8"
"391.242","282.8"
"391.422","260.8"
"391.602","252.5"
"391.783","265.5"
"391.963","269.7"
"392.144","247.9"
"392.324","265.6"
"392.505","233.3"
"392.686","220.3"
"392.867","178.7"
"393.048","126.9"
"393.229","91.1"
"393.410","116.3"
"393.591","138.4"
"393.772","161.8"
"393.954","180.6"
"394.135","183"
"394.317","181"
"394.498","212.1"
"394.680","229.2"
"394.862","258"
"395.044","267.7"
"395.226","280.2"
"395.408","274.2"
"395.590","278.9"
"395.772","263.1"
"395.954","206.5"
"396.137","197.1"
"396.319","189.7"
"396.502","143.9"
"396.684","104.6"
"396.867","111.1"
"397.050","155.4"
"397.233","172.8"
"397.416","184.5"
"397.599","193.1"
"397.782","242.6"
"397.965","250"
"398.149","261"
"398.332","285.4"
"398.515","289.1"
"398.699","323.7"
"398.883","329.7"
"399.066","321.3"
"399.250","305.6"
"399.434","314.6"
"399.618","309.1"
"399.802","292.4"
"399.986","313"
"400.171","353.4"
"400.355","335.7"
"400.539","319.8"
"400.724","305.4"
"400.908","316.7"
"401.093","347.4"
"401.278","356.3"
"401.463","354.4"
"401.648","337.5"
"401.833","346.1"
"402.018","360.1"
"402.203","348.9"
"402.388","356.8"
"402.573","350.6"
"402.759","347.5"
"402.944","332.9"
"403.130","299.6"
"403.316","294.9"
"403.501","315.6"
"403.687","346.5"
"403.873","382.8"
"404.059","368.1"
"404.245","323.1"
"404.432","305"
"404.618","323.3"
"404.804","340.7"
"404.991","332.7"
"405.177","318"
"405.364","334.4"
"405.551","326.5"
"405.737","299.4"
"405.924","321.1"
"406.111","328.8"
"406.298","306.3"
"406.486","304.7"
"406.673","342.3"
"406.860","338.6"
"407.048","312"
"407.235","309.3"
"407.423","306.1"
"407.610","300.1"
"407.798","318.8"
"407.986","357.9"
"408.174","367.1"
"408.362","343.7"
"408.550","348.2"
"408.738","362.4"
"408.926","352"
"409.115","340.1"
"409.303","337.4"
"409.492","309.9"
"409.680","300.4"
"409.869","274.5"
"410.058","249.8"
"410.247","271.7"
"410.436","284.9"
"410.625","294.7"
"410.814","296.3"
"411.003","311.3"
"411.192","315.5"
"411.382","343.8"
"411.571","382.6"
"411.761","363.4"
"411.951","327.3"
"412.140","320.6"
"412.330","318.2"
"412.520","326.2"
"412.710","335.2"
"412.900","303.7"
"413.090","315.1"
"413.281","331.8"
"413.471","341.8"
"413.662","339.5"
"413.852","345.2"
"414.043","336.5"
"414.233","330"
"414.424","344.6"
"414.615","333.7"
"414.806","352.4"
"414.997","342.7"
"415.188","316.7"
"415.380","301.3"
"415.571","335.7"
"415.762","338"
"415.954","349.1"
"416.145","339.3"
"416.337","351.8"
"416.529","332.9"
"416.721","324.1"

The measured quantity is 1.6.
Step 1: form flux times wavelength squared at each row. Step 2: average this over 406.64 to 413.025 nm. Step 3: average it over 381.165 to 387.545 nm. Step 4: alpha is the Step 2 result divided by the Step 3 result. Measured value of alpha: 1.8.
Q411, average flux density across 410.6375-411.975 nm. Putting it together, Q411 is 332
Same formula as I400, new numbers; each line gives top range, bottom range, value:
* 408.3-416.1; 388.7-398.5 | 1.64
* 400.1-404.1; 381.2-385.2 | 2.17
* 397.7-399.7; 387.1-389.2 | 1.50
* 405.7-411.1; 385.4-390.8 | 1.52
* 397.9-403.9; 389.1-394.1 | 1.53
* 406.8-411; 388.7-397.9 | 1.59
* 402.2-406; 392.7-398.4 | 1.75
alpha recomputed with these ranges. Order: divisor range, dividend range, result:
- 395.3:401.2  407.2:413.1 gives 1.31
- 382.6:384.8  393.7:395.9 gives 1.55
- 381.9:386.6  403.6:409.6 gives 2.00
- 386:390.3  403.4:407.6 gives 1.55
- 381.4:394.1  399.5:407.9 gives 1.71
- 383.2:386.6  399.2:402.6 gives 1.89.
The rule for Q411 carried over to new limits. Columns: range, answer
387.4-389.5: 206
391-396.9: 211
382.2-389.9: 203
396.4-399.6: 236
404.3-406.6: 320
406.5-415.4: 326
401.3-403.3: 342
